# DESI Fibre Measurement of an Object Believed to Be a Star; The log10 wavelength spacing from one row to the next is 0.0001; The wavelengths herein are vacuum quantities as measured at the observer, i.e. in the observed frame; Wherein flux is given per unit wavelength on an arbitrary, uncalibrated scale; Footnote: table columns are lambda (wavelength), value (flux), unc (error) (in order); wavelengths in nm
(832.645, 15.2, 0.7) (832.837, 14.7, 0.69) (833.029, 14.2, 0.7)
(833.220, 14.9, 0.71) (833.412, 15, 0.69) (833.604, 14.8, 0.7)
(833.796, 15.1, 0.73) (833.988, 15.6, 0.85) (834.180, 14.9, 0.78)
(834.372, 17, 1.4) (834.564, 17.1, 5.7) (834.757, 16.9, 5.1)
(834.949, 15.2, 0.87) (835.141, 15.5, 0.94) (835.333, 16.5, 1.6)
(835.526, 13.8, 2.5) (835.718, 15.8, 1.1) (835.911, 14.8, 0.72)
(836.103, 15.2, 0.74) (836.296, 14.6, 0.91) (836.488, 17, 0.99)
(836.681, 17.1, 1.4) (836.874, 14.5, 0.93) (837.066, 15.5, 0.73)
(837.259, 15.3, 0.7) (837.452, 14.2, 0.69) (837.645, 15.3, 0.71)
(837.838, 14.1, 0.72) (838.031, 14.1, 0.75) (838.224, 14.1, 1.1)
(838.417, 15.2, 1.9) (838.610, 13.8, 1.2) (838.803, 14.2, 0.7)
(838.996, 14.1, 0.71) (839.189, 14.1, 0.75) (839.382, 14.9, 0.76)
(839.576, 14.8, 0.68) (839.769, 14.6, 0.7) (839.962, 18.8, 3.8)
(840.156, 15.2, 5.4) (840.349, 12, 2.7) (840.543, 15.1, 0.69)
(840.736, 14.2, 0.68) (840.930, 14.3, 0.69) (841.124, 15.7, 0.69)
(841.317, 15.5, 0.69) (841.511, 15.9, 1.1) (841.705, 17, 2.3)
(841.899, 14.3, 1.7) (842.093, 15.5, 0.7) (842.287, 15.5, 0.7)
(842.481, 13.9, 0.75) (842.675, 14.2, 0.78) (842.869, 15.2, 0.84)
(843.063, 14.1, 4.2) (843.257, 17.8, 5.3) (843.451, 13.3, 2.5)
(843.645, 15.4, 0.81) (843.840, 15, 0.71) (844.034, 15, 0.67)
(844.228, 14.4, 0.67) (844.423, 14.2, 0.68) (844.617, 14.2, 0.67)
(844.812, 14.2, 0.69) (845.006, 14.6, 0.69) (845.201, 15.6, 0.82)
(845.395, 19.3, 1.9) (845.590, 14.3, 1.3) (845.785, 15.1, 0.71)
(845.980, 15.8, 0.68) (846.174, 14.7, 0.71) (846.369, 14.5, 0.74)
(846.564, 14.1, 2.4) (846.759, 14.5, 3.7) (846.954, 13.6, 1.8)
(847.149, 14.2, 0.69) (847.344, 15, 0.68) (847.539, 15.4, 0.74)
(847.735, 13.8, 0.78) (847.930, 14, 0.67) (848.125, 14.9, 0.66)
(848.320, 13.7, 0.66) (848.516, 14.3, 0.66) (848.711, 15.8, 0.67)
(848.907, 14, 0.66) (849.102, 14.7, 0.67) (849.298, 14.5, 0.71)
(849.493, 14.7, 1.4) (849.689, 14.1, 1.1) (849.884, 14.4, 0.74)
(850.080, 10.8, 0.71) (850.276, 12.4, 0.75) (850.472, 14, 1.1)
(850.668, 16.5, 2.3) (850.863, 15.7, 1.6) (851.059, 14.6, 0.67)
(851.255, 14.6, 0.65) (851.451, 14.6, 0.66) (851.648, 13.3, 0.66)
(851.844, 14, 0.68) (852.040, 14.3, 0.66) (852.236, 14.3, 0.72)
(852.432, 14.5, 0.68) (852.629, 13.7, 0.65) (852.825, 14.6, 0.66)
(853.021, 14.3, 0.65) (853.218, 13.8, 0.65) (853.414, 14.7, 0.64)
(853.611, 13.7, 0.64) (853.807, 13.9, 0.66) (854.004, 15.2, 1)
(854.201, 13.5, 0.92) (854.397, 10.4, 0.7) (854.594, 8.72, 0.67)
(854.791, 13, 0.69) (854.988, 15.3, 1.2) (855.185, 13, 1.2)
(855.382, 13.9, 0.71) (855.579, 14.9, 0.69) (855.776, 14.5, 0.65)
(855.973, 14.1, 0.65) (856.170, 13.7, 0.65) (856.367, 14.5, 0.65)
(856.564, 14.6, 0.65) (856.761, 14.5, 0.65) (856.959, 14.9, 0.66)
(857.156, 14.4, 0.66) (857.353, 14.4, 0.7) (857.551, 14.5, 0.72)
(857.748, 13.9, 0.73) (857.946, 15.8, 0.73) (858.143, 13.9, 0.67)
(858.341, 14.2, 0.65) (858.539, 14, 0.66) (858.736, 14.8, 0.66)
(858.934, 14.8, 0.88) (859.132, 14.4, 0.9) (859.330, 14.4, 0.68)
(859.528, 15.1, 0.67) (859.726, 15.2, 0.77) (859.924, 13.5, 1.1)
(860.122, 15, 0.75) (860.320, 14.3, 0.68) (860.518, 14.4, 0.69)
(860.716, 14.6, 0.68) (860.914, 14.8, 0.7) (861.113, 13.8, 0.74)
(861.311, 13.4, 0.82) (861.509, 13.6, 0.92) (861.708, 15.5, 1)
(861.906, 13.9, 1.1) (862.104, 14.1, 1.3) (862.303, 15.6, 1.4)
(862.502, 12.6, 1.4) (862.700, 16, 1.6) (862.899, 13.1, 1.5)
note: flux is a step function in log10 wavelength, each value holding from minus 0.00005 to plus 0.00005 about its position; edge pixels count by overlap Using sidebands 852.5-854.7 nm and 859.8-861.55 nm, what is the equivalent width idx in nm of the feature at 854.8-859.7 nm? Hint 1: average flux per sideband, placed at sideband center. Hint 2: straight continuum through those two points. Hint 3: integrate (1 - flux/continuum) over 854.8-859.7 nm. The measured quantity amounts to -0.23 nm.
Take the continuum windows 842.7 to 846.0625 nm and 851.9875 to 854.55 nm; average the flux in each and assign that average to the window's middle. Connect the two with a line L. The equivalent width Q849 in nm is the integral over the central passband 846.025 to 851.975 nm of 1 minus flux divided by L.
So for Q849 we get 0.04 nm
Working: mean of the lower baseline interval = 15.1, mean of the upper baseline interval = 13.8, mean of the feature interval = 14.3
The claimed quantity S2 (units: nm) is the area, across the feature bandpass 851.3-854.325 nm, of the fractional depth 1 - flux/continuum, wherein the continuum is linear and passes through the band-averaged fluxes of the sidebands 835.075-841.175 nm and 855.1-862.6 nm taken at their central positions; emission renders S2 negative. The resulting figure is 0.08 nm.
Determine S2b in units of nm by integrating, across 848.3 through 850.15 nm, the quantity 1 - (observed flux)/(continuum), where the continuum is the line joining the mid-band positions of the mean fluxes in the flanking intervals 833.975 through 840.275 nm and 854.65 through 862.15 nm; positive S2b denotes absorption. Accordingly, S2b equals 0.07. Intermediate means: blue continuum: 15.3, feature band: 14.2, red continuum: 14.3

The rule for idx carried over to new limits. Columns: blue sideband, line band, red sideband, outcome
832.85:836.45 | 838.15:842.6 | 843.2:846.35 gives 0.10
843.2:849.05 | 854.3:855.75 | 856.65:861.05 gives 0.18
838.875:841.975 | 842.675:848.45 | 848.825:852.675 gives -0.08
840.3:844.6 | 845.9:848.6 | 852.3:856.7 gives 0.00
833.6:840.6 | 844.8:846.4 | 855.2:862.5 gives -0.06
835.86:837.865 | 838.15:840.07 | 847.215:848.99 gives 0.03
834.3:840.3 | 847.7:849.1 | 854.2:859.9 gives 0.02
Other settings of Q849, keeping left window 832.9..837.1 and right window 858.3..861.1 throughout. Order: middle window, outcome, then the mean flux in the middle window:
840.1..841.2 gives 0.065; 14.4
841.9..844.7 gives 0.064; 14.8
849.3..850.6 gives 0.118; 13.6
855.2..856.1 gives 0.029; 14.2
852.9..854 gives 0.043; 14.2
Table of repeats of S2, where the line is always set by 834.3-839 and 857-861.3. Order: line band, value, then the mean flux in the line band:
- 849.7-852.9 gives 0.13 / 14.1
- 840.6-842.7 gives -0.01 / 15.1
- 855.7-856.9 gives 0.02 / 14.3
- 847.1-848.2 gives 0.02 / 14.6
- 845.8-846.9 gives 0.02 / 14.7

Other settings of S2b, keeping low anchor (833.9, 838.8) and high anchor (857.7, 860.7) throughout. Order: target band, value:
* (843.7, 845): 0.043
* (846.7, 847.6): 0.026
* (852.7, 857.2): 0.259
